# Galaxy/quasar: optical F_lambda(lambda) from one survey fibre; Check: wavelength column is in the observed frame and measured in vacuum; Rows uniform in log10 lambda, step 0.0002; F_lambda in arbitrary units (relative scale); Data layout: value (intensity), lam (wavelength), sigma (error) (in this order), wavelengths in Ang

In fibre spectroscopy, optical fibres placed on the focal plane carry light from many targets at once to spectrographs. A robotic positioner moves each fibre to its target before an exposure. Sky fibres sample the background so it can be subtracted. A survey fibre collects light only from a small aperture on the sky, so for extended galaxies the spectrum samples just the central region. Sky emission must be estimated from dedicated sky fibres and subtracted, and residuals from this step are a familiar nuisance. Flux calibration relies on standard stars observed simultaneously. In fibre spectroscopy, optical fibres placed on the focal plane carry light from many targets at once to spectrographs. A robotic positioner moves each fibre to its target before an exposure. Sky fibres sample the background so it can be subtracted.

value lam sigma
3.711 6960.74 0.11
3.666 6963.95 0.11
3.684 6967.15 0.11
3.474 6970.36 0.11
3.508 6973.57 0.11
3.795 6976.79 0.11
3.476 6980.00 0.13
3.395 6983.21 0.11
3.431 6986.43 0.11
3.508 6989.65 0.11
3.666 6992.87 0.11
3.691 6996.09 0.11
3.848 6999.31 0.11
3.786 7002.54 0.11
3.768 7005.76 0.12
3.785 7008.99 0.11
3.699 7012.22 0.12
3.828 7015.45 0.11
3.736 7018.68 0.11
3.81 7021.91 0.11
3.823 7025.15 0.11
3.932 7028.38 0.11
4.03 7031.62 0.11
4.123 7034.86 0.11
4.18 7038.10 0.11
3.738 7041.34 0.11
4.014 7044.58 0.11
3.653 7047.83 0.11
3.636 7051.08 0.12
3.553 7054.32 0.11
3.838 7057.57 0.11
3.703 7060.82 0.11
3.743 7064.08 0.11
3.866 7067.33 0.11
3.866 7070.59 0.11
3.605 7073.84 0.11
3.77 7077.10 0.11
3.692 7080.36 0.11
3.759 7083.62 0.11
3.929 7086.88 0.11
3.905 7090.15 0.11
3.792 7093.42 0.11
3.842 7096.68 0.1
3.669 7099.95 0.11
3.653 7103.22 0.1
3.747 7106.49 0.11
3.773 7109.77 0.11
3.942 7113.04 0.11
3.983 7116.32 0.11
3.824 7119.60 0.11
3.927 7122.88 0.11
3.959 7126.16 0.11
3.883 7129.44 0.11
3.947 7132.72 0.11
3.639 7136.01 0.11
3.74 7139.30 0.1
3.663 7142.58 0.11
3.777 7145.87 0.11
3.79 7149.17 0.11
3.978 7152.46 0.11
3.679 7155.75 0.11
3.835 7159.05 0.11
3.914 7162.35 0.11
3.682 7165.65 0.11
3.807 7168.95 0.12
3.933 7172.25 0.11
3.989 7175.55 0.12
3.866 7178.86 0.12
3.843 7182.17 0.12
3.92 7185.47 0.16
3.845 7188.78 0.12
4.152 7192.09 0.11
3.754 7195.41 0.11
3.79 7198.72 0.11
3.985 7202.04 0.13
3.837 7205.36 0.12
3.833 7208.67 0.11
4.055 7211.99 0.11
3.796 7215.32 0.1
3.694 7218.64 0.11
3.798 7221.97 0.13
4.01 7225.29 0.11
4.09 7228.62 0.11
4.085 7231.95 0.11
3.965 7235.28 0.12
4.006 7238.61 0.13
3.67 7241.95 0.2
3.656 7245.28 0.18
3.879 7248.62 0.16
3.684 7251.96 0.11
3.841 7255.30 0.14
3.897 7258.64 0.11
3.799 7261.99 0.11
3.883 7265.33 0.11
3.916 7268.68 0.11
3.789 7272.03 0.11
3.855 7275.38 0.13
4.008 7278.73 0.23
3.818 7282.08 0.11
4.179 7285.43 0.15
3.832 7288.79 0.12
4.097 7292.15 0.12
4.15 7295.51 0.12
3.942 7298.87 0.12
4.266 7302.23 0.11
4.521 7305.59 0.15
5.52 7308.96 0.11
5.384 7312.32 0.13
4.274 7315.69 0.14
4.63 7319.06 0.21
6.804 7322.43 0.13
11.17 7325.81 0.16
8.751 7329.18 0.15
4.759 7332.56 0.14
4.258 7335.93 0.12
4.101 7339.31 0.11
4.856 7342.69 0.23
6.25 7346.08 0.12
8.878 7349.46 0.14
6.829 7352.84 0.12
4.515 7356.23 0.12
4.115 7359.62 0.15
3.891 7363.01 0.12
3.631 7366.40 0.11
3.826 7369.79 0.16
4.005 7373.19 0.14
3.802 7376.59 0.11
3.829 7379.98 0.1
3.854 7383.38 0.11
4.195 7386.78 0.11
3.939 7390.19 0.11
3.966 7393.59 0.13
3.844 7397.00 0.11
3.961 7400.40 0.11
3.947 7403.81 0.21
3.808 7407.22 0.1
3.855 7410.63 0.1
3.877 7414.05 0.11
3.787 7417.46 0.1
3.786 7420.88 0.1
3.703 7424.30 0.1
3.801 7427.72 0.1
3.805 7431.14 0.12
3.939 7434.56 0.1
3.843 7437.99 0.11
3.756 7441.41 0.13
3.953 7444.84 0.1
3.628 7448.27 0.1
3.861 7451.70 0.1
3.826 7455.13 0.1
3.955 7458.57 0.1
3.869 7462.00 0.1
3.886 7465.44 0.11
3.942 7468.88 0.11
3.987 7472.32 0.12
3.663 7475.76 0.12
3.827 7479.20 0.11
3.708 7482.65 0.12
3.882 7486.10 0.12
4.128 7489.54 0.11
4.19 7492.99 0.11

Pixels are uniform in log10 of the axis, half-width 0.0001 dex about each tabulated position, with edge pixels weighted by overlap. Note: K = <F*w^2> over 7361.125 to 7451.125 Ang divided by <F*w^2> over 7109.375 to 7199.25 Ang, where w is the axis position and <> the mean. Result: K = 1.07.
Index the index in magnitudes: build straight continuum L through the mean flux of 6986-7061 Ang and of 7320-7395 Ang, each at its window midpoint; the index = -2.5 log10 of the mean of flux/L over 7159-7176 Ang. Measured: 0.14 mag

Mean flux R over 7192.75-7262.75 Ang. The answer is 3.87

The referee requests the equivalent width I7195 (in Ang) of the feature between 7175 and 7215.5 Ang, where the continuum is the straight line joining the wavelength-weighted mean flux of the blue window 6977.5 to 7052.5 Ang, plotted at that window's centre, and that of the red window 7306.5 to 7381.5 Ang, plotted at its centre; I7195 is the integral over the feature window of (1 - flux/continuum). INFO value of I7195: 6.5 Ang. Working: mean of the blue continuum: 3.76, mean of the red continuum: 5.36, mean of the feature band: 3.9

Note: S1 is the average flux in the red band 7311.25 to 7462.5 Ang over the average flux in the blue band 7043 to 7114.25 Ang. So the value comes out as 1.2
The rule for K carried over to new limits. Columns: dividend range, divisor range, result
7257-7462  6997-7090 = 1.27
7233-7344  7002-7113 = 1.29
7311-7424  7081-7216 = 1.33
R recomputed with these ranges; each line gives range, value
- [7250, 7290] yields 3.88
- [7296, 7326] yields 5.28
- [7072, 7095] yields 3.78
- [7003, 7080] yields 3.81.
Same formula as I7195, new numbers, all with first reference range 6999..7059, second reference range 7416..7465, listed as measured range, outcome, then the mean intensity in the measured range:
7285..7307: -1.77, 4.13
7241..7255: 0.33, 3.74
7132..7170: 0.45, 3.78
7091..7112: 0.39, 3.76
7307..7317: -3.26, 5.07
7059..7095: 0.42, 3.78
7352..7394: -3.42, 4.14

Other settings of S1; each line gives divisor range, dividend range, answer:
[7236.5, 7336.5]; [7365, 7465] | 0.84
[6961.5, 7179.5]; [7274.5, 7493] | 1.17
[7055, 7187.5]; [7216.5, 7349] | 1.20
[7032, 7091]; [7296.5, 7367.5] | 1.44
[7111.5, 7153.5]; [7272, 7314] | 1.11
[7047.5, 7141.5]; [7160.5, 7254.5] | 1.02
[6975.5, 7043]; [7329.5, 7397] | 1.24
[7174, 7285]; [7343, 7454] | 1.09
